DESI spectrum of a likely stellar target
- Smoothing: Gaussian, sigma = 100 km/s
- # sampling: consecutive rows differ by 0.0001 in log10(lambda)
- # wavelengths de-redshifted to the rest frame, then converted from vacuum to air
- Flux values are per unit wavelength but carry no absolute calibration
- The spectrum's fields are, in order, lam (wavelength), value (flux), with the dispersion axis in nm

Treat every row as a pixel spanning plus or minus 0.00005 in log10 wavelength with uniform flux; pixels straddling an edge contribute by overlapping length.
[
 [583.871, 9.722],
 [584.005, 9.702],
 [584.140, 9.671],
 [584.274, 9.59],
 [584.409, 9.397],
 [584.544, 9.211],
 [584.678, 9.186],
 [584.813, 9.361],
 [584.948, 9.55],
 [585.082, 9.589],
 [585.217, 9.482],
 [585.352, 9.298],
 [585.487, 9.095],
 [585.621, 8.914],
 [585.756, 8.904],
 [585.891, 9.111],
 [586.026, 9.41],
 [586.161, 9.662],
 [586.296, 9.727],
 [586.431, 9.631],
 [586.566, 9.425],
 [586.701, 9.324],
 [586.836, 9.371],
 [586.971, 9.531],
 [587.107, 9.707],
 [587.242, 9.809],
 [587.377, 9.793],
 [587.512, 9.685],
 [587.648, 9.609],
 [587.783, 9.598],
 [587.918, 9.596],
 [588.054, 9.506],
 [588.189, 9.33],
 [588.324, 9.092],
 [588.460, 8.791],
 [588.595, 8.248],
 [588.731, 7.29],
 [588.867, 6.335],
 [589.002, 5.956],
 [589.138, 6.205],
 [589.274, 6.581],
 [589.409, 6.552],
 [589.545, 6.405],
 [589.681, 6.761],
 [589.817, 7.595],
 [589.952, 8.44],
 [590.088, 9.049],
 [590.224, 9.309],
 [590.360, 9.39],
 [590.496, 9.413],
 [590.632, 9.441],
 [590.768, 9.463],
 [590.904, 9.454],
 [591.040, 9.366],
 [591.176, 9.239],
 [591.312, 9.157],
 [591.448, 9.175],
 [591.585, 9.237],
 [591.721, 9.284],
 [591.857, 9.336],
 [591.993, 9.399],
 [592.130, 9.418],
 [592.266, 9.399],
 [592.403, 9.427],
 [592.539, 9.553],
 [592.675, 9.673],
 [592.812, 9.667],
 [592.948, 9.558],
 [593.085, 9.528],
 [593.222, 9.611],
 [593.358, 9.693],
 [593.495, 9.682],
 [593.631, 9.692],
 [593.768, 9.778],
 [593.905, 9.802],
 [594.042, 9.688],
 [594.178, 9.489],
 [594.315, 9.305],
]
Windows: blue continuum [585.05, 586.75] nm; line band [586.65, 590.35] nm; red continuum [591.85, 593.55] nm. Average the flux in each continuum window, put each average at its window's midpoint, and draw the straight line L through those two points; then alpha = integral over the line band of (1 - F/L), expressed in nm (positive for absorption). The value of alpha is 0.39 nm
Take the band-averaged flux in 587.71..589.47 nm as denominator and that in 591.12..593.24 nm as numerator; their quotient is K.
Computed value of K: 1.18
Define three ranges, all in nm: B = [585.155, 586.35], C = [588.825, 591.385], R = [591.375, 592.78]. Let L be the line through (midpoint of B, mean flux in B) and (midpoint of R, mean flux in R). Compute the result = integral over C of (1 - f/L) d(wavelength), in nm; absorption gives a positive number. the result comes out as 0.34 nm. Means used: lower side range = 9.28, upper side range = 9.39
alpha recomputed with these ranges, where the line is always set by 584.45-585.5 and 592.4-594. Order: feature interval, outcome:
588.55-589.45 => 0.265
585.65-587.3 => -0.008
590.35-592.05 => 0.044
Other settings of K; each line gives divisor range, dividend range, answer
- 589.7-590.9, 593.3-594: 1.09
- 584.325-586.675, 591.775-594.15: 1.02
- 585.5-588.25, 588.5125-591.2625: 0.85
